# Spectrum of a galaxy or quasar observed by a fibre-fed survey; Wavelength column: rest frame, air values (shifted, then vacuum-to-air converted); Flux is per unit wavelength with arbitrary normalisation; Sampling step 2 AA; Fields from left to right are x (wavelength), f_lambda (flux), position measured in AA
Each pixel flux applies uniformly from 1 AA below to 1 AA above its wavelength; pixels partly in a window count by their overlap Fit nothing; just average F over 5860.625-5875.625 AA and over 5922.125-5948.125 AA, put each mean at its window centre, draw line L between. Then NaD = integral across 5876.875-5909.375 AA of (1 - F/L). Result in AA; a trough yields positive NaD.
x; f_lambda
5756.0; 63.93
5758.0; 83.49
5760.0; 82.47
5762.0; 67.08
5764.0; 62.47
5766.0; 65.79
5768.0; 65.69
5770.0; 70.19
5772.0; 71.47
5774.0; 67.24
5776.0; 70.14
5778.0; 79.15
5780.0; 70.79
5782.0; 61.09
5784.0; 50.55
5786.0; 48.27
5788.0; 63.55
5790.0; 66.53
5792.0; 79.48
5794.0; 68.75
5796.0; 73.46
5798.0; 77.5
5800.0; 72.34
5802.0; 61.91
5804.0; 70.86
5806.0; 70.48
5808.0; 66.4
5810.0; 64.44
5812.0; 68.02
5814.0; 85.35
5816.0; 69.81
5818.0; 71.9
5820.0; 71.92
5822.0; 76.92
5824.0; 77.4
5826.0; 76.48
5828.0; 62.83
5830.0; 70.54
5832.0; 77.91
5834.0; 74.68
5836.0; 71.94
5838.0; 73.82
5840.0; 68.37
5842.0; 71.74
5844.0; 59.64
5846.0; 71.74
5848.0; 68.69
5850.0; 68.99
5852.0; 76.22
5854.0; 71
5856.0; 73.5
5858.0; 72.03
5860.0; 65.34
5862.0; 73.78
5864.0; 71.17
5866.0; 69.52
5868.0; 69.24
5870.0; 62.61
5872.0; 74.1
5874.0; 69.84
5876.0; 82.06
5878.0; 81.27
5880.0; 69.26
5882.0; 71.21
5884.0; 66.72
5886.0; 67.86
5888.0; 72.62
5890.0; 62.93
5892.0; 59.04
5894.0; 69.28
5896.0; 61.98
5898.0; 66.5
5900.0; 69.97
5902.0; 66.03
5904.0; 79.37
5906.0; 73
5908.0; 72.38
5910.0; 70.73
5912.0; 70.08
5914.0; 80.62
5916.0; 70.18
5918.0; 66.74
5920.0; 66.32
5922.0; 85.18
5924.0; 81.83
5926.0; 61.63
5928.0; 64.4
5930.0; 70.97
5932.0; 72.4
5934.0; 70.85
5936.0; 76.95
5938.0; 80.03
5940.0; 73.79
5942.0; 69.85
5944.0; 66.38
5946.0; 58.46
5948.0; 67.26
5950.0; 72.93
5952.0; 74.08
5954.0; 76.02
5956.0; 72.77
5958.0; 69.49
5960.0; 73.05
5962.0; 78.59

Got 0.6 AA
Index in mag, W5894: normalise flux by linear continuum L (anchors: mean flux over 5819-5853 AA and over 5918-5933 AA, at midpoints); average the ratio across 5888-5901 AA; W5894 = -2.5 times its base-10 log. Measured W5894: 0.10 mag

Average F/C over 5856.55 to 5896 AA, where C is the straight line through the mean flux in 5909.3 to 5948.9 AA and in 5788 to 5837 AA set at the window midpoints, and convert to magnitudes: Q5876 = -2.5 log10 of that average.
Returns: 0.03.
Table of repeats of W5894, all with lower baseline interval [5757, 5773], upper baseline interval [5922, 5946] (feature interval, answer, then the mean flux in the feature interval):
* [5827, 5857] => 0.009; 70.8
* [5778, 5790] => 0.164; 61.2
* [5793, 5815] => 0.006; 70.9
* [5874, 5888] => -0.019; 72.8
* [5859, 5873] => 0.032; 69.4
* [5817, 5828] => -0.038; 73.8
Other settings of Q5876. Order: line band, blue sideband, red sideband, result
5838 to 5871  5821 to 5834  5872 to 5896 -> 0.034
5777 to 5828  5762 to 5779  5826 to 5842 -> 0.012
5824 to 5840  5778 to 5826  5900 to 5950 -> -0.042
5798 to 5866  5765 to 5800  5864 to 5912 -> -0.038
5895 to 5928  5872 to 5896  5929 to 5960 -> -0.007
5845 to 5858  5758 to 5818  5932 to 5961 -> -0.026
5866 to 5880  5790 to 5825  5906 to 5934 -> -0.011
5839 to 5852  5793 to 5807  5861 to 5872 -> 0.019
